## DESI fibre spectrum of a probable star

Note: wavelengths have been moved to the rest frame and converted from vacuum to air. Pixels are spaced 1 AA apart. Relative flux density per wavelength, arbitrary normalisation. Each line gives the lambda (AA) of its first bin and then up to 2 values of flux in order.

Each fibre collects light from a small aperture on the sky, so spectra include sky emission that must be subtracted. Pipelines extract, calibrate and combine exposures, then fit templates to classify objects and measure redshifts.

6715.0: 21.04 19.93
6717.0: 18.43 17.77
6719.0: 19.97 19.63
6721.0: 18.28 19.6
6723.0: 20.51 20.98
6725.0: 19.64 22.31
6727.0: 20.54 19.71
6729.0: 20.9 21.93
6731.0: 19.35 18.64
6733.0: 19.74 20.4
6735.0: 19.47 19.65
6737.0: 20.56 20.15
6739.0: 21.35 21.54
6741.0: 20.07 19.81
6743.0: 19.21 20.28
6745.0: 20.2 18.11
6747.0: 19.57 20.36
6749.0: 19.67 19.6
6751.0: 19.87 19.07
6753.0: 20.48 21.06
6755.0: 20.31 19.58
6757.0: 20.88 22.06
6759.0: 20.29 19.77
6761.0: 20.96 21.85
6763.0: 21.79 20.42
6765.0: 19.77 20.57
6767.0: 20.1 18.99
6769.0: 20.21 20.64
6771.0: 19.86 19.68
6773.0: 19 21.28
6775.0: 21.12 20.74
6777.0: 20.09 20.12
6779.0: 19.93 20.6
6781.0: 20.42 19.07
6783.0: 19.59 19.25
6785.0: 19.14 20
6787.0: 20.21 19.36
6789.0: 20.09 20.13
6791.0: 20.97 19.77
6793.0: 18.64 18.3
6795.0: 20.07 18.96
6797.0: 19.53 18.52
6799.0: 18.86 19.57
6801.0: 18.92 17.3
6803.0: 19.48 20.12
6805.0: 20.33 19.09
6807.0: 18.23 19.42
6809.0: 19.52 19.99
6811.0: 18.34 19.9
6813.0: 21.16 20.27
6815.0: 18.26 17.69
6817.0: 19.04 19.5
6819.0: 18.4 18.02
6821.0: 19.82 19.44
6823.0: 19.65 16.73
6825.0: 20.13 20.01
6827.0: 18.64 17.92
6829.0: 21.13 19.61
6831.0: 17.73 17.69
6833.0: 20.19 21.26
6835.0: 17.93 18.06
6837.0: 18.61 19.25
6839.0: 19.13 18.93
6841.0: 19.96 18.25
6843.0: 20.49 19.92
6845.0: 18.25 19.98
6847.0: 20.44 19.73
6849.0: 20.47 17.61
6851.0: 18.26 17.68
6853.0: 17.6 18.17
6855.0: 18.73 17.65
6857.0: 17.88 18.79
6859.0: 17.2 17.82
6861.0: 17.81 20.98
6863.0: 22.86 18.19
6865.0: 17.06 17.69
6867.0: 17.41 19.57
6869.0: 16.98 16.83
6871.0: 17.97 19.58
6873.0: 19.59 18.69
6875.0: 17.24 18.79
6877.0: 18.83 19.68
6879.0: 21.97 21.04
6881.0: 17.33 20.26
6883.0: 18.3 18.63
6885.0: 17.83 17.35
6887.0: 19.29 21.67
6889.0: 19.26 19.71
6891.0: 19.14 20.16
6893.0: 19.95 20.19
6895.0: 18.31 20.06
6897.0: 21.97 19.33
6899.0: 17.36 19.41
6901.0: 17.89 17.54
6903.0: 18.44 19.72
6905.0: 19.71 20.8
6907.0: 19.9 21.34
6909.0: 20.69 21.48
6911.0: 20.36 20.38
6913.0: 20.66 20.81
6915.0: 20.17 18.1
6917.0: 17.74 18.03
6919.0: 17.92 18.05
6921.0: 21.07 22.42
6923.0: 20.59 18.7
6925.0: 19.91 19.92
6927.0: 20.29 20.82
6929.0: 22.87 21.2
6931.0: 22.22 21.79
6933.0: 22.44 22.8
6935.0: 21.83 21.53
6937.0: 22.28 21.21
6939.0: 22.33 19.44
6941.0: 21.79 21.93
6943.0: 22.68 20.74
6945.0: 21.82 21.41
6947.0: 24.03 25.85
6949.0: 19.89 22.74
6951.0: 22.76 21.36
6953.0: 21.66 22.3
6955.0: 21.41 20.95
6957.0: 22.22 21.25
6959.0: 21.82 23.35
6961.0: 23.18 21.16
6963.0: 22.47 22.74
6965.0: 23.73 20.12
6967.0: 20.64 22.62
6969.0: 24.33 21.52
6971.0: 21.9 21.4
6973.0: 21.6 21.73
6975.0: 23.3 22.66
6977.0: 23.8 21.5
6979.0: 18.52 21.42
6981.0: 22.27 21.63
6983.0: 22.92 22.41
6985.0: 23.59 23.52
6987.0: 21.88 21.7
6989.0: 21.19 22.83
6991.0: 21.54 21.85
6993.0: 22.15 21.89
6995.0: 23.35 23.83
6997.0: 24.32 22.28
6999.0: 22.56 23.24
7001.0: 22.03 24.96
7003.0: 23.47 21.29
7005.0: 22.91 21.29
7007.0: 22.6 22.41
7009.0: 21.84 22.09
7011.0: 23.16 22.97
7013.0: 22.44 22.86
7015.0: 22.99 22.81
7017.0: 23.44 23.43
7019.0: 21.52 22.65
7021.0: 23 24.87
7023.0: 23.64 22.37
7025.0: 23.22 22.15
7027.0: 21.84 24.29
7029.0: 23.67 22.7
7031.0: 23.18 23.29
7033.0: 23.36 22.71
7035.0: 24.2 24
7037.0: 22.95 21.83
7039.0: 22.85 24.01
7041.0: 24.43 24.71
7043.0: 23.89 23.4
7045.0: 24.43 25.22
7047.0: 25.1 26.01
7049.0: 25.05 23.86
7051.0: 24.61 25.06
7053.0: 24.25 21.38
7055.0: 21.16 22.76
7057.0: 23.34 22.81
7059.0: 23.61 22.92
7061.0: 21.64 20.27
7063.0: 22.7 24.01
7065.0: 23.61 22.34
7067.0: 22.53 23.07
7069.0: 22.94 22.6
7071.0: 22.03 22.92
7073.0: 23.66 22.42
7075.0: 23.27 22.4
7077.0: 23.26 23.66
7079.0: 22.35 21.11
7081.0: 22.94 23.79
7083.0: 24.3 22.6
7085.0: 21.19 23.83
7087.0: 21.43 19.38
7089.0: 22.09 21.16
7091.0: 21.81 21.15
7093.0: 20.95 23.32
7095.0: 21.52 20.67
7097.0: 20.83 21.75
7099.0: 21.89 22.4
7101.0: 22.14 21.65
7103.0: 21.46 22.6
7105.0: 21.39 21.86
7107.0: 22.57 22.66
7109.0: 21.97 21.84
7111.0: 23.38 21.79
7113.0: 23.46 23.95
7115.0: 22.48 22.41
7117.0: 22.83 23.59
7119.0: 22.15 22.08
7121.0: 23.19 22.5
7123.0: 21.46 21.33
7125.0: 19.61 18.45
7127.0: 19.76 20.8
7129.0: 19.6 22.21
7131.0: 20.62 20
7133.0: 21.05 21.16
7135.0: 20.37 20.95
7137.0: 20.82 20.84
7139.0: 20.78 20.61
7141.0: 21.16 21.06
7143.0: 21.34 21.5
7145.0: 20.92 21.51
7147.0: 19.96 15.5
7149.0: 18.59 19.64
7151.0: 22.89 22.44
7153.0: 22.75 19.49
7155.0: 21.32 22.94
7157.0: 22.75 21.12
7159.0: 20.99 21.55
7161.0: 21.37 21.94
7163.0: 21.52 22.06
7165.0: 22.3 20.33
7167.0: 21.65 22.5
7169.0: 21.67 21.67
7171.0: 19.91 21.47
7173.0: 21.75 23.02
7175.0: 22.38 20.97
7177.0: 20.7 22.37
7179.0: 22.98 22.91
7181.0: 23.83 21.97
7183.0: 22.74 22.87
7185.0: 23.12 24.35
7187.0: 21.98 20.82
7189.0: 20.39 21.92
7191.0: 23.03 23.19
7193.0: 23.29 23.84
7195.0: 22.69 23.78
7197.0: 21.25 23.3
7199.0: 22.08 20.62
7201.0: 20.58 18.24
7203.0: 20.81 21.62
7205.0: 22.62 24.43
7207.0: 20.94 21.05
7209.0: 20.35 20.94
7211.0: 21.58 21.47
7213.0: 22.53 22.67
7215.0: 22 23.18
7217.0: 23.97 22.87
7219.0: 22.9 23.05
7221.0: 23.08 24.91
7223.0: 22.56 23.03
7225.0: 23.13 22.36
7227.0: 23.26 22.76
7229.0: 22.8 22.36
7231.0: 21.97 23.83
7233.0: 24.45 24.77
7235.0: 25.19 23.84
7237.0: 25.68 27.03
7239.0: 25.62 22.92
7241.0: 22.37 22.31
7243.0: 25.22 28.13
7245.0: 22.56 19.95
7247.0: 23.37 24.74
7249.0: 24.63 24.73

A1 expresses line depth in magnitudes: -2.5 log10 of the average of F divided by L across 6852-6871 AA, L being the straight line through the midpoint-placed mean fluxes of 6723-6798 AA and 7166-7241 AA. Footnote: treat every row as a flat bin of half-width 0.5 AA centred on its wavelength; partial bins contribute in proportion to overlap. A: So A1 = 0.13 mag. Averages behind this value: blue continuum 20.1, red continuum 22.6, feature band 18.3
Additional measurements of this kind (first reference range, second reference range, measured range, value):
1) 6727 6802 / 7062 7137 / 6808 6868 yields 0.08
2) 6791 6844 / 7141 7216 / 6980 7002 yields -0.11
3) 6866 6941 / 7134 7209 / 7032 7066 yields -0.13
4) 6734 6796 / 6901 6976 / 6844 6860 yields 0.12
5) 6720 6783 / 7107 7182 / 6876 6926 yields 0.06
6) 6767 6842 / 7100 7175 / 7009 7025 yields -0.11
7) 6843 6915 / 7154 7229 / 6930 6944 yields -0.11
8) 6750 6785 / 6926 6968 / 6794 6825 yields 0.08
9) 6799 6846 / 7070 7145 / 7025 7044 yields -0.11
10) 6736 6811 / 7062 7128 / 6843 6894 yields 0.09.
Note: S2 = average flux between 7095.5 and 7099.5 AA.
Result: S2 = 21.3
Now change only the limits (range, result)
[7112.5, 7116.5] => 23.1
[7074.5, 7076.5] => 22.8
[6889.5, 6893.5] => 19.7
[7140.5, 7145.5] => 21.2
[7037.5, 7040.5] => 22.9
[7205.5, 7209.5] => 21.7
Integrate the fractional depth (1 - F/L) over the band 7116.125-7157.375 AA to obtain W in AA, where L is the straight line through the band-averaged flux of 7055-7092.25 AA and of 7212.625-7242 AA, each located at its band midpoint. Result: 3.4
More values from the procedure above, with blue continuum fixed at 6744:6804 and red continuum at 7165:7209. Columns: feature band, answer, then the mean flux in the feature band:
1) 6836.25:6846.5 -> 0.51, 19.2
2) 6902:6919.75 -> 0.79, 19.7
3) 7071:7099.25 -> -0.92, 22.2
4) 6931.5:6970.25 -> -2.31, 22.1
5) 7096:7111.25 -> -0.26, 22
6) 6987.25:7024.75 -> -2.84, 22.7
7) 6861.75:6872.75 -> 0.96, 18.6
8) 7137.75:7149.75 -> 0.83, 20.3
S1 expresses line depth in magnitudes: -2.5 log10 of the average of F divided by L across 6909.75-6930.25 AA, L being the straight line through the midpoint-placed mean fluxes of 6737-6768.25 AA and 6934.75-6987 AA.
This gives 0.09 mag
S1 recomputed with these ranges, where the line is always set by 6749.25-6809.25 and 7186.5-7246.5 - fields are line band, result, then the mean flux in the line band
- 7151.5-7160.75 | 0.033 mag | 21.7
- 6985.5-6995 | -0.042 mag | 22.1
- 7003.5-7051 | -0.084 mag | 23.3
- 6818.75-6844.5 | 0.062 mag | 19.1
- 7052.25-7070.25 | -0.046 mag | 22.7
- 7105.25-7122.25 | -0.025 mag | 22.6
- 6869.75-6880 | 0.080 mag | 19.1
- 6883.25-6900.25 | 0.068 mag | 19.4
